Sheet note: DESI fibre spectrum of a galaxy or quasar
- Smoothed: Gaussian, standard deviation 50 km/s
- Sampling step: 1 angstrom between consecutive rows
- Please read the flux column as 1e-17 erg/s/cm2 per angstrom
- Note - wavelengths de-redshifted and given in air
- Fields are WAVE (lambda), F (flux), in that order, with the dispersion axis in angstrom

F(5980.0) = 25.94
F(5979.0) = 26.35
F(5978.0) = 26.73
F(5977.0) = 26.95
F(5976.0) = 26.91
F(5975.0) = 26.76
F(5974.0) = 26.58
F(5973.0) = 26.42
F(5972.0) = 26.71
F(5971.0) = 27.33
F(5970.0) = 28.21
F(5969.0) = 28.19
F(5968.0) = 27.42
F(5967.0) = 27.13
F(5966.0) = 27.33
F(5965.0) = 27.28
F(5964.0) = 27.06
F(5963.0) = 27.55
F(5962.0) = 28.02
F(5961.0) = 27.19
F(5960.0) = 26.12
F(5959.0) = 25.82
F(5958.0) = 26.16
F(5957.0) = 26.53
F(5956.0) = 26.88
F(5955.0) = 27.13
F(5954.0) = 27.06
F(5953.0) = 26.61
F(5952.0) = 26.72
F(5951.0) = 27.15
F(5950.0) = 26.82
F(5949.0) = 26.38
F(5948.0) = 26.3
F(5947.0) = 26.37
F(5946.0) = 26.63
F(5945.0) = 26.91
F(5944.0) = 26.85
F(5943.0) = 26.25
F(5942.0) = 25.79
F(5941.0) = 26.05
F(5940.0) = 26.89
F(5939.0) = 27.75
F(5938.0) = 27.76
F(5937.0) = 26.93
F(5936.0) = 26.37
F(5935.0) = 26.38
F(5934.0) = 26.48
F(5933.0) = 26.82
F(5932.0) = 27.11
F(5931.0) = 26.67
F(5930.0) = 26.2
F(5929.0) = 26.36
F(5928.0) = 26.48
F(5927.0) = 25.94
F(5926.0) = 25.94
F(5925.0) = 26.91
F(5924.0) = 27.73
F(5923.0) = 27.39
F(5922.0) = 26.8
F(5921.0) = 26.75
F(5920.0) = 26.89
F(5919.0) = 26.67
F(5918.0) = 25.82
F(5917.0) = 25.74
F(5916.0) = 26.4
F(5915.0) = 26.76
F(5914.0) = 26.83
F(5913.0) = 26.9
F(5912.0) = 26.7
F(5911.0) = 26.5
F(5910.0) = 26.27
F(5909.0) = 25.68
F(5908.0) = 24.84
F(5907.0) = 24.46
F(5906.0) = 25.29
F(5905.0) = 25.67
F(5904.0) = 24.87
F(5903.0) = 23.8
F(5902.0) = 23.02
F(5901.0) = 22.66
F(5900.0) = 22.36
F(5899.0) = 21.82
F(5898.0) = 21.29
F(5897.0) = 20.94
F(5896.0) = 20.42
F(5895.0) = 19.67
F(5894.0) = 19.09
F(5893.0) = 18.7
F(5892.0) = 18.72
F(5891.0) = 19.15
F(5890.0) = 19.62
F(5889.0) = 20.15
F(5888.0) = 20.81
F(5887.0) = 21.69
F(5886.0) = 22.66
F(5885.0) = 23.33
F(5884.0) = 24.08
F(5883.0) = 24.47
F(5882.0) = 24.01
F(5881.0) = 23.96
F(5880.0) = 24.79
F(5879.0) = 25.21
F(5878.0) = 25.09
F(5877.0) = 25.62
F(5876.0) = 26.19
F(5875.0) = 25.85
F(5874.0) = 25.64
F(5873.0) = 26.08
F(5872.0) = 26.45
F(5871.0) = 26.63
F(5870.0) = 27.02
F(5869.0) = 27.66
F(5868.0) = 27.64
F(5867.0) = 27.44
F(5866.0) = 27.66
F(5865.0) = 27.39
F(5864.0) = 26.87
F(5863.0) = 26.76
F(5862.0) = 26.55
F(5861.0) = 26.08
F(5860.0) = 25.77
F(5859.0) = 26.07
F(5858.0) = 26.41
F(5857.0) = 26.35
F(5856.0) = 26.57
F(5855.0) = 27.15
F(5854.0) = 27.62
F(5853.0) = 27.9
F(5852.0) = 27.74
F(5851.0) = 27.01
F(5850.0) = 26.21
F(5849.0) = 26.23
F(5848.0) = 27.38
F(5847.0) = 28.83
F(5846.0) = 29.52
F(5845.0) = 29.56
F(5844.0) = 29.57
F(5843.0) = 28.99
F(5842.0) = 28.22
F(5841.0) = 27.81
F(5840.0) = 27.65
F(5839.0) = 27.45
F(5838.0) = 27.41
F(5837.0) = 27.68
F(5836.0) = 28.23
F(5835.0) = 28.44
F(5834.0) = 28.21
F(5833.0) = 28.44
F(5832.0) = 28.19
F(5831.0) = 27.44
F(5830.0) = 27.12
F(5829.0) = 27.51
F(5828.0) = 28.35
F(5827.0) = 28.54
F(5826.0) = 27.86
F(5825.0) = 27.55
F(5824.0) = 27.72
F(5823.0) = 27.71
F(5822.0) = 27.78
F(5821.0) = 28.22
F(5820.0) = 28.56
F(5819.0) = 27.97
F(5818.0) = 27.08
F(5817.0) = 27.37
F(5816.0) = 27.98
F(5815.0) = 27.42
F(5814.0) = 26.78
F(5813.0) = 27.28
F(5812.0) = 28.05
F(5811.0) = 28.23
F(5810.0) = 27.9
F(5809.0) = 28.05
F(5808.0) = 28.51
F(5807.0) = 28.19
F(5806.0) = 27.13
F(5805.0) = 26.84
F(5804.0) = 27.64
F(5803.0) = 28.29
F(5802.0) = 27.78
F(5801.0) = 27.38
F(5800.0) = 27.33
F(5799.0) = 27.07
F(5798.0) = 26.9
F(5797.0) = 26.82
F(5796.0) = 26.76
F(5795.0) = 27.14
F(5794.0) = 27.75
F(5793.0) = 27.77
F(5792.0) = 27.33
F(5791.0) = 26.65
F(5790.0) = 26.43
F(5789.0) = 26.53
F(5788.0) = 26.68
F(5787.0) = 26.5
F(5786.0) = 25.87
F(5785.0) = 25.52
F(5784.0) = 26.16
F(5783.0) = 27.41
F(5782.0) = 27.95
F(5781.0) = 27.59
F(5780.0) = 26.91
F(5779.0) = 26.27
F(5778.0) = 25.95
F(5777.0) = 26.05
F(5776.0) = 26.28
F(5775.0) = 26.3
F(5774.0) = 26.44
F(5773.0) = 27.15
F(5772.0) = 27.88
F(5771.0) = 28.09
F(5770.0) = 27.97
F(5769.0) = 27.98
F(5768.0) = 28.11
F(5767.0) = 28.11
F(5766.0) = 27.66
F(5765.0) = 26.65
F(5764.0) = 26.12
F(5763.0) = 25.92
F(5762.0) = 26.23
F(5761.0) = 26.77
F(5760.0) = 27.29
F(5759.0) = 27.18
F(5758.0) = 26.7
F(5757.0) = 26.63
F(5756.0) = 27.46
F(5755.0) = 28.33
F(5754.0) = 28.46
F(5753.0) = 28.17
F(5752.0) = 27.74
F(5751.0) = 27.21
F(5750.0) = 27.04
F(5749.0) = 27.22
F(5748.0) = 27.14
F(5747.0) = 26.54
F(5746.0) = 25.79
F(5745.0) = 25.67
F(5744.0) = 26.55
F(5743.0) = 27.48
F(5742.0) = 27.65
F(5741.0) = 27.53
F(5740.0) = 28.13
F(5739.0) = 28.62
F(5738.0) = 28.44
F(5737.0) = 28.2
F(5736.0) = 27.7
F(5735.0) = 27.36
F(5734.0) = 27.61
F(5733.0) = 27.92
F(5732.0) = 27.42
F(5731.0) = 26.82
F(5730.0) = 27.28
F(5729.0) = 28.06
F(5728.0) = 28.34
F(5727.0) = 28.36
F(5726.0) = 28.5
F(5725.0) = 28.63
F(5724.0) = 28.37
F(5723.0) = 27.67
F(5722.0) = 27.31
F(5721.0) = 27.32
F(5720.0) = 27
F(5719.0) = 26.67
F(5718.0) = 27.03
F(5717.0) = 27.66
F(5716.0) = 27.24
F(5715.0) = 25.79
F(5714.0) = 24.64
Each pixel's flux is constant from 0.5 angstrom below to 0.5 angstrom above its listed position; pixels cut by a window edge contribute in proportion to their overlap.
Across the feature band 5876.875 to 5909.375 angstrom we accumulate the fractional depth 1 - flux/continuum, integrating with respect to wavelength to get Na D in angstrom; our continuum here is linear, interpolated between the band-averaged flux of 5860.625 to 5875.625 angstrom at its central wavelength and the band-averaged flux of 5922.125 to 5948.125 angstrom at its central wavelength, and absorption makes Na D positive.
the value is 5.0 angstrom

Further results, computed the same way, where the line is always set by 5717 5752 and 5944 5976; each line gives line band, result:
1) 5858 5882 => 0.81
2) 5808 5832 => -0.44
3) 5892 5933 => 3.32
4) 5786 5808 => 0.12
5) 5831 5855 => -0.67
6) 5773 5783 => 0.25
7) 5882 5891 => 1.68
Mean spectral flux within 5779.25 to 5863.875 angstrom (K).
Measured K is 27.5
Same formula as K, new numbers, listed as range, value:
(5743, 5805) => 27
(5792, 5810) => 27.5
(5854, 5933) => 25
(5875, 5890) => 23.7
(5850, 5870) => 27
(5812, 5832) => 27.7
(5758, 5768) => 26.9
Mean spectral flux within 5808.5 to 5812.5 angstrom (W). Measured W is 28.1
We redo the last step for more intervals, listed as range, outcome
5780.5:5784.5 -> 27.3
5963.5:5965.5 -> 27.2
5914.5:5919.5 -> 26.3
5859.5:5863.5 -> 26.3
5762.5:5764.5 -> 26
